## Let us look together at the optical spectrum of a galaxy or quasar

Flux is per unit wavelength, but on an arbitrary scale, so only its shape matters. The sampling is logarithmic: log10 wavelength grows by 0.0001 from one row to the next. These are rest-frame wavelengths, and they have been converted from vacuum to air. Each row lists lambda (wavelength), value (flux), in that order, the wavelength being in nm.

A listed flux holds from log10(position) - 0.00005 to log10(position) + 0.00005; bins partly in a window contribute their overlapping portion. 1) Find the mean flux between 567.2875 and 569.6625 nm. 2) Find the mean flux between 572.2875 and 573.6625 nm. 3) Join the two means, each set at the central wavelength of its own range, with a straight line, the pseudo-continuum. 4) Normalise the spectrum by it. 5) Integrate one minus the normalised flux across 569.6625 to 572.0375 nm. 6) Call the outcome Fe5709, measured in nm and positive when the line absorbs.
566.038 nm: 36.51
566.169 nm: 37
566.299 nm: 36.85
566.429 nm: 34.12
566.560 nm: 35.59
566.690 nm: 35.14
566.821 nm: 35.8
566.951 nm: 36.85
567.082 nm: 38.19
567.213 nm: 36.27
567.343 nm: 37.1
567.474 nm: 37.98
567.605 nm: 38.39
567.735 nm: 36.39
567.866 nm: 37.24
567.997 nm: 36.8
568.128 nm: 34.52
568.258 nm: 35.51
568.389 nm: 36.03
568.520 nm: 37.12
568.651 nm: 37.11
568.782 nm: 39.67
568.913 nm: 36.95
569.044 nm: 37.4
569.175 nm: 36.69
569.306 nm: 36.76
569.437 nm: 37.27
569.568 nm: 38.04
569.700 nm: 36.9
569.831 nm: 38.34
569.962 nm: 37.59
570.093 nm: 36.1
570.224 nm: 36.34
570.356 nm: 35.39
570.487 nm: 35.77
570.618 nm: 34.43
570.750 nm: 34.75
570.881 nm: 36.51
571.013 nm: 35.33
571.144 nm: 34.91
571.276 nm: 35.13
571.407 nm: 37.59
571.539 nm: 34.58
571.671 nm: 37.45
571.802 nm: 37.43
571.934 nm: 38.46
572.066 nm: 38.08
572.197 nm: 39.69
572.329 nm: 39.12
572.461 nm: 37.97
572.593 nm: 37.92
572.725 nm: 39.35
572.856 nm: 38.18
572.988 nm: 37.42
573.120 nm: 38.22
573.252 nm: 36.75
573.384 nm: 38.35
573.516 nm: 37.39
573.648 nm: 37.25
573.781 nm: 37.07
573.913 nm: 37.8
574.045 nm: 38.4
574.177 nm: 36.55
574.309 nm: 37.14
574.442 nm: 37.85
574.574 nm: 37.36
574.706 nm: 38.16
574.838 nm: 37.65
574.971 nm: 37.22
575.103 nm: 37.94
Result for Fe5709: 0.08 nm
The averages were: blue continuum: 37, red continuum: 38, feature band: 36.3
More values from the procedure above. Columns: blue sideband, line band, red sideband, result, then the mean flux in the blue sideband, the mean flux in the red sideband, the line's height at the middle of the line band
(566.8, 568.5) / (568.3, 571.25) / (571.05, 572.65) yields 0.04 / 36.7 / 37.3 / 37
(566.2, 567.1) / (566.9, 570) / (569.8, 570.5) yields -0.07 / 36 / 36.6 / 36.3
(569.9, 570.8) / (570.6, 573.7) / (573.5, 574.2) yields -0.05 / 35.8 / 37.4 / 36.6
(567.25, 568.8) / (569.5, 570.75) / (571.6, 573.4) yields 0.03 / 36.9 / 38.2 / 37.5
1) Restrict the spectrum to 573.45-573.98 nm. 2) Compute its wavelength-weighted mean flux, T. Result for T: 37.3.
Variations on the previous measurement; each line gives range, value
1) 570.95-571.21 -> 35.2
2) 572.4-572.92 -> 38.4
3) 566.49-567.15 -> 36.3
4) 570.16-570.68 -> 35.5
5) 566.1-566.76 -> 35.7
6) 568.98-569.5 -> 37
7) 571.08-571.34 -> 35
